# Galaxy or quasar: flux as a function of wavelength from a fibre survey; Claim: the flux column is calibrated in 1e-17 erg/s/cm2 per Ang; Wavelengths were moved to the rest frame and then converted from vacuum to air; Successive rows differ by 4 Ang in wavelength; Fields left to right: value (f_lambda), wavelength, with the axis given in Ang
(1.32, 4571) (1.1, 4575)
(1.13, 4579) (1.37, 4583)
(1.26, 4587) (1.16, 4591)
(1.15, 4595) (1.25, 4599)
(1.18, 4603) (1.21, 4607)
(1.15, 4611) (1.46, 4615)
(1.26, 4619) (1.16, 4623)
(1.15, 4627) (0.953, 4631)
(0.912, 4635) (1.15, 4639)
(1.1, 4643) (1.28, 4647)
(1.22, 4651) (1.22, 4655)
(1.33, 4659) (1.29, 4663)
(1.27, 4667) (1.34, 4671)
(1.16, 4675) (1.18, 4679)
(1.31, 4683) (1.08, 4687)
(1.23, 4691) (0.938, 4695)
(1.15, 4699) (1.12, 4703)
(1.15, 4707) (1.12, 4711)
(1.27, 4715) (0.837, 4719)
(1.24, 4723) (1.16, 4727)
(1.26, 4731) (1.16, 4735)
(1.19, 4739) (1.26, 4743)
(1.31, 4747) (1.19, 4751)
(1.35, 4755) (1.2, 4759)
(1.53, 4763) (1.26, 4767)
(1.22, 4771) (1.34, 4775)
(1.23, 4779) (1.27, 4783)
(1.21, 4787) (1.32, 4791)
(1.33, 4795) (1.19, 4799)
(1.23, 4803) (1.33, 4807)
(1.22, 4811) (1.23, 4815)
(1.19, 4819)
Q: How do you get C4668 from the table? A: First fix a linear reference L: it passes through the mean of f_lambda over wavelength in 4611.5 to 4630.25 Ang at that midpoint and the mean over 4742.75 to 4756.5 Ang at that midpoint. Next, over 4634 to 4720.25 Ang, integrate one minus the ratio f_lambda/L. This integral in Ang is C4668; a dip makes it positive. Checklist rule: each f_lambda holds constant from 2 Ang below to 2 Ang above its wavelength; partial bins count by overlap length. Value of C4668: 5.35 Ang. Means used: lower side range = 1.23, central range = 1.17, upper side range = 1.28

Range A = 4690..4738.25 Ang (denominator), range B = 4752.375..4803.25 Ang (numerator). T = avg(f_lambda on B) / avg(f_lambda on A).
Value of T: 1.1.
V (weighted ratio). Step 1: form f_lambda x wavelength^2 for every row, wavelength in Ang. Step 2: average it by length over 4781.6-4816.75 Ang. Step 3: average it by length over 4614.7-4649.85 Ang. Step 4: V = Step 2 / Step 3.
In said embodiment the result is 1.18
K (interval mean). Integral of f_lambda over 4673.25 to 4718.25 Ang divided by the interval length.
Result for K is 1.15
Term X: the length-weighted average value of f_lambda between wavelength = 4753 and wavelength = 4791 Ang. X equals 1.29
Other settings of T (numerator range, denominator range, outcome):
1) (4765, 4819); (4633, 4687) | 1.04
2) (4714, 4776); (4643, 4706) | 1.03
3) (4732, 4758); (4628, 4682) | 1.05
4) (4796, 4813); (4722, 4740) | 1.04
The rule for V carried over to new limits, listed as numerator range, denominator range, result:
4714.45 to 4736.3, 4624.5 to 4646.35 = 1.11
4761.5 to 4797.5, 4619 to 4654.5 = 1.22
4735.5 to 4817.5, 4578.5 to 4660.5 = 1.14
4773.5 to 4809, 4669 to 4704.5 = 1.14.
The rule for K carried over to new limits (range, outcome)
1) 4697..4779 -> 1.22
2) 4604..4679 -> 1.2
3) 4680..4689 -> 1.19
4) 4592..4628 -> 1.22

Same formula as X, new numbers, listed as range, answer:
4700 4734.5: 1.15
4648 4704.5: 1.2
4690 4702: 1.1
